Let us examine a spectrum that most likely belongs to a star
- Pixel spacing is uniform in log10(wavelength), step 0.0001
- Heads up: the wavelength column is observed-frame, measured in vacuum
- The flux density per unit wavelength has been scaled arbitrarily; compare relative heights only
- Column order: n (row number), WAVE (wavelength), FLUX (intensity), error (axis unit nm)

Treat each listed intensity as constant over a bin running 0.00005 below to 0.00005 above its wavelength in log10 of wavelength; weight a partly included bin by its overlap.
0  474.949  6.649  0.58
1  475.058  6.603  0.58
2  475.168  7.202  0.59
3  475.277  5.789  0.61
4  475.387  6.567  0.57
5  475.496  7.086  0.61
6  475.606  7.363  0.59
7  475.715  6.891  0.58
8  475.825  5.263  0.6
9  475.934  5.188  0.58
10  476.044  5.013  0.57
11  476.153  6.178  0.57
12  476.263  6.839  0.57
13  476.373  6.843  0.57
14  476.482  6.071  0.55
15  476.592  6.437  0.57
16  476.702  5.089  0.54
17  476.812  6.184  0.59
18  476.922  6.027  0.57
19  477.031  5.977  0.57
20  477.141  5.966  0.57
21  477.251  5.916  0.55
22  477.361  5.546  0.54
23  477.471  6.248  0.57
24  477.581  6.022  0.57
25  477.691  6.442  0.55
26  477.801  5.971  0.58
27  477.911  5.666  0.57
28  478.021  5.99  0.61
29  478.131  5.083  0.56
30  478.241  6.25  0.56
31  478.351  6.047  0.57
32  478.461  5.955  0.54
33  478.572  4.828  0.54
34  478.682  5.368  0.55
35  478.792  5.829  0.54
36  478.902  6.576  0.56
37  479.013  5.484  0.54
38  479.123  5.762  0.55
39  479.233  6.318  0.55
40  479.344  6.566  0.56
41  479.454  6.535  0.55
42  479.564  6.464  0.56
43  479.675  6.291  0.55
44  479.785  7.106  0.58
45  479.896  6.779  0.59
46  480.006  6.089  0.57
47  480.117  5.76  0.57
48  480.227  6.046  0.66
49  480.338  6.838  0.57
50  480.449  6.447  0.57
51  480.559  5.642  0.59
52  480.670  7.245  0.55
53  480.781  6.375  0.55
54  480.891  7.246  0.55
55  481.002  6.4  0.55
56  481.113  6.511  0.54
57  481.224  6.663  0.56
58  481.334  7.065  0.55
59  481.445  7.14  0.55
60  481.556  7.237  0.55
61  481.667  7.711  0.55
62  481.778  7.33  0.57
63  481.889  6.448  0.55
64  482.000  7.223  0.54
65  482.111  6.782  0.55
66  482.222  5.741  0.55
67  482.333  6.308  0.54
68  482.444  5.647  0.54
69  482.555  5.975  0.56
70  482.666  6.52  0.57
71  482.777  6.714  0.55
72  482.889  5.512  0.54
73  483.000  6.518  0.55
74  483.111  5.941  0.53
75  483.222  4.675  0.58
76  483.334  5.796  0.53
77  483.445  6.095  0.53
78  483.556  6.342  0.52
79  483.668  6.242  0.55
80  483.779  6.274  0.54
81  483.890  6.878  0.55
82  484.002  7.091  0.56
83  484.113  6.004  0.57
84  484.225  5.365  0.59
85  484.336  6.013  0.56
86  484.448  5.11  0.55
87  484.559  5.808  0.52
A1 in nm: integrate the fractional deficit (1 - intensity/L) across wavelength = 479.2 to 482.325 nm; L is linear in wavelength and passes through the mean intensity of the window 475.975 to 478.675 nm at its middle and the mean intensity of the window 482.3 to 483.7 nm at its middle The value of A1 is -0.35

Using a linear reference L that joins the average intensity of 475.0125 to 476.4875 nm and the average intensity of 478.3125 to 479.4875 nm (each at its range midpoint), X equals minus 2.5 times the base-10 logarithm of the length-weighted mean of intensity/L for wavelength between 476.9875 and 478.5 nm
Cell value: 0.026 mag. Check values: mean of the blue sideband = 6.36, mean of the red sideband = 5.92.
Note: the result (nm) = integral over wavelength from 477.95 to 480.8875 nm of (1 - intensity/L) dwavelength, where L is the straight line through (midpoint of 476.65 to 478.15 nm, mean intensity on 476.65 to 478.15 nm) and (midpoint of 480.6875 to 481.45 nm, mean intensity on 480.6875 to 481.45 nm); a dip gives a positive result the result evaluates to 0.10 nm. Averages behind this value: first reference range 5.89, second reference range 6.77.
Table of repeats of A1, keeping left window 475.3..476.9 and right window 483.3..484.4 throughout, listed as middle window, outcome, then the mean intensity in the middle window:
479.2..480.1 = -0.04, 6.49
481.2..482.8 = -0.13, 6.7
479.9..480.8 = -0.02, 6.33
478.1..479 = 0.07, 5.74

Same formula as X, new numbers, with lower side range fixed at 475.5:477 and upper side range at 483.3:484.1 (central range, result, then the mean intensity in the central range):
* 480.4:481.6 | -0.07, 6.72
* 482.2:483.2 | 0.05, 6.06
